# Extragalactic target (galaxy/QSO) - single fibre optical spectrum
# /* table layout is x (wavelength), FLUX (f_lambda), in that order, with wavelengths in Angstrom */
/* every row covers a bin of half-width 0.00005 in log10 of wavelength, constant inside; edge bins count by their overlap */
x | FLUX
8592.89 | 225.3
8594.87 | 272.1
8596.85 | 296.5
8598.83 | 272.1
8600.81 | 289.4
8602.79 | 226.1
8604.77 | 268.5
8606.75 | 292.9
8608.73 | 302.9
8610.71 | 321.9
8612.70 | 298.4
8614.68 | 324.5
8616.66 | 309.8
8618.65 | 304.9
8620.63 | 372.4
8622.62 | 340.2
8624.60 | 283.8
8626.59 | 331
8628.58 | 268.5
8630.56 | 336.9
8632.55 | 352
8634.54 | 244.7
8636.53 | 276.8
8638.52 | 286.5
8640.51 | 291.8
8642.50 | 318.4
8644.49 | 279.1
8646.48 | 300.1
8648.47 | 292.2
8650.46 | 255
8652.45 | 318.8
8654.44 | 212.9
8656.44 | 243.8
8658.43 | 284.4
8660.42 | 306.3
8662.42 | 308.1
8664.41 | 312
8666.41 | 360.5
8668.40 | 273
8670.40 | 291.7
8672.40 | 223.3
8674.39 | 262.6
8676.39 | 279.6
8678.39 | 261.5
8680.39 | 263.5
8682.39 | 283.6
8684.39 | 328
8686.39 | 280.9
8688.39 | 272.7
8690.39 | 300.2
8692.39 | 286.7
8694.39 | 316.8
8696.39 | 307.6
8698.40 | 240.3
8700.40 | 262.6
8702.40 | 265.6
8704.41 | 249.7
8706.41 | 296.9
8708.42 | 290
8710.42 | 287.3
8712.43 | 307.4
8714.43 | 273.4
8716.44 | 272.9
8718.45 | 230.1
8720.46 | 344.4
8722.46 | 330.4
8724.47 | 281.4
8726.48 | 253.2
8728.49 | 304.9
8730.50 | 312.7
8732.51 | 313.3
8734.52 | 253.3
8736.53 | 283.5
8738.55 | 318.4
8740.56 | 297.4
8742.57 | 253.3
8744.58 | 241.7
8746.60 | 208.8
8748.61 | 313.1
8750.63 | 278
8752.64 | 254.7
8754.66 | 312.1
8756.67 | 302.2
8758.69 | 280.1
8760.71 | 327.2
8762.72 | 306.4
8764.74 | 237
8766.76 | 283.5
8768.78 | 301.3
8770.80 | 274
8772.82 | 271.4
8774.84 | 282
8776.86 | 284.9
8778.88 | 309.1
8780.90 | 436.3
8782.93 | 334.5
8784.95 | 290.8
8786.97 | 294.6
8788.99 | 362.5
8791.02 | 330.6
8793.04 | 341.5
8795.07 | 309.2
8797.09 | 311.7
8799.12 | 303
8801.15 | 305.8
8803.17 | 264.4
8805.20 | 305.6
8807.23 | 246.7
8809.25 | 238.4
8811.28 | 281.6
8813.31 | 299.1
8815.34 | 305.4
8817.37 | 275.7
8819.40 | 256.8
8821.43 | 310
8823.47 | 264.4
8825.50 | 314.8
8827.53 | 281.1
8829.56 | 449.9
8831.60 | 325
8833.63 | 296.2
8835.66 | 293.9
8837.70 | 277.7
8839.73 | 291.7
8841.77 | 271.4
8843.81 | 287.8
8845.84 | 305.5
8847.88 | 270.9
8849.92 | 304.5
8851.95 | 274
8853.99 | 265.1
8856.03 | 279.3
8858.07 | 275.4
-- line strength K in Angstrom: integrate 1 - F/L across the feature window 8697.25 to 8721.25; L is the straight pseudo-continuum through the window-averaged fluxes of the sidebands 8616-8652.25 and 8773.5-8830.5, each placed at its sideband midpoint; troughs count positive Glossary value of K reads 2.21 Angstrom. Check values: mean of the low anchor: 303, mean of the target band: 276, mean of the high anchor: 306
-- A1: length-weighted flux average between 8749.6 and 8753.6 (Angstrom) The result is 267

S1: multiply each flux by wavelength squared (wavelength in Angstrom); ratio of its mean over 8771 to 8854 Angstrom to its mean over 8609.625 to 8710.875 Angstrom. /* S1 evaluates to 1.1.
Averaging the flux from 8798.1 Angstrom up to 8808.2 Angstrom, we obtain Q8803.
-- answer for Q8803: 285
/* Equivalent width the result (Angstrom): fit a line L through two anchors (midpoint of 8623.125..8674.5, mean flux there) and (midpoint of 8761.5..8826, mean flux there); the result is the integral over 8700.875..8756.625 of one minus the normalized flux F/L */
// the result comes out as 2.2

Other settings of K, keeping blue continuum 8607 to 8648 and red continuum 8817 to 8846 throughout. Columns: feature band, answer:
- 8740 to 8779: 2.9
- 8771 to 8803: -1.4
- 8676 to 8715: 2.8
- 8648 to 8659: 1.4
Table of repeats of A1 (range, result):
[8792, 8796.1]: 326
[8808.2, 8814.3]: 273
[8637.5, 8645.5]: 294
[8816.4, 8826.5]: 284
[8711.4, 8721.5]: 286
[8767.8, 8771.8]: 288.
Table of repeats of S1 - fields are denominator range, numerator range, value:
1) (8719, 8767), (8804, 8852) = 1.04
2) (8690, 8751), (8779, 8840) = 1.11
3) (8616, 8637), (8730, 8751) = 0.92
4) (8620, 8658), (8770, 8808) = 1.09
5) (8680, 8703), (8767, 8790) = 1.12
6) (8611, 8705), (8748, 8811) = 1.06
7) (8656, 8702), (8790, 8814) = 1.06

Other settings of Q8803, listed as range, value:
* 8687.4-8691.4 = 287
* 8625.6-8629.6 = 300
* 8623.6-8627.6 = 307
